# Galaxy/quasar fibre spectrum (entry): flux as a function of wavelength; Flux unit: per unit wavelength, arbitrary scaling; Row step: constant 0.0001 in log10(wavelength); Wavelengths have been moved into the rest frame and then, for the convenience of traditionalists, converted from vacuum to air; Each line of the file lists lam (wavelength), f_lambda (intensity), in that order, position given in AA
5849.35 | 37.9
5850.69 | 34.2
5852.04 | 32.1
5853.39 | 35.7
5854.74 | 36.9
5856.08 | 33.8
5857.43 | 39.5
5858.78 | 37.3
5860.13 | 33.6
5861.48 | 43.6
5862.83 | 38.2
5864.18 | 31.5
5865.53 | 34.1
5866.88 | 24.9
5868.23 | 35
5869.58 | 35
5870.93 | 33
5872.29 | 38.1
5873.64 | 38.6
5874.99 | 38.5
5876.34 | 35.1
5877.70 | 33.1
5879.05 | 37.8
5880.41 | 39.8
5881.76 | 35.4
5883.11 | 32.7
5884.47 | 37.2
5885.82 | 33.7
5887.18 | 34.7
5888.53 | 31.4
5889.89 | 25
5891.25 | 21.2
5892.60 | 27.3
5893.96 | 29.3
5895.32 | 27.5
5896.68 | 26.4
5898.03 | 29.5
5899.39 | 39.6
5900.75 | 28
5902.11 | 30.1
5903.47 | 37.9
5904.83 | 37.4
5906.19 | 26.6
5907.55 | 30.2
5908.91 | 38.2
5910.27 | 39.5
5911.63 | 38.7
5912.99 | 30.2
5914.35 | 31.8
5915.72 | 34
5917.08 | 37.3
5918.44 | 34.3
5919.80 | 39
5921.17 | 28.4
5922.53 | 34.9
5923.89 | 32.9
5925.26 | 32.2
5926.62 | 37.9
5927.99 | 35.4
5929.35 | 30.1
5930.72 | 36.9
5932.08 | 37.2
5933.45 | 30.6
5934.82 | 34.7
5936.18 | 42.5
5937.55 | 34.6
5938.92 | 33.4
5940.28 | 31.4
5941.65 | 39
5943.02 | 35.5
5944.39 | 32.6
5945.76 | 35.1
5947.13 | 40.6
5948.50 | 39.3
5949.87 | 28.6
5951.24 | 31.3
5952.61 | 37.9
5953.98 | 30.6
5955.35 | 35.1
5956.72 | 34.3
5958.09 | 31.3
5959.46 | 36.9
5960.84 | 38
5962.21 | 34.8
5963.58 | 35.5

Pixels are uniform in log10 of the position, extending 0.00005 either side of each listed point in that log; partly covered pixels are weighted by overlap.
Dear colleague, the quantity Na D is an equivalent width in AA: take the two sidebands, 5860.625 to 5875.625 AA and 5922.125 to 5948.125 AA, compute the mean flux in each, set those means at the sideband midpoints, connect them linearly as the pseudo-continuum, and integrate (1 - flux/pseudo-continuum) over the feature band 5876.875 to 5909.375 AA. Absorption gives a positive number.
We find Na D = 3.04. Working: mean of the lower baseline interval 35.5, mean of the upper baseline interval 35.2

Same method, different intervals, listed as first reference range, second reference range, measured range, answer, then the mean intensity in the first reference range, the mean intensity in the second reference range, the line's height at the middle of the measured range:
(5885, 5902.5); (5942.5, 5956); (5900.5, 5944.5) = -3.08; 29.6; 34.6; 32.2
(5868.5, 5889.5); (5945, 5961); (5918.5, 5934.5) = 0.40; 35.4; 34.8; 35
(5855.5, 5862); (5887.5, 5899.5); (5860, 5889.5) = -1.85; 37.4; 28.2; 33.2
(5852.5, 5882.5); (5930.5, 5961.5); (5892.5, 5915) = 1.96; 35.8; 35.1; 35.5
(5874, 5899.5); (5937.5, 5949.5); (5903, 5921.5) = -0.46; 32.3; 35.6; 33.8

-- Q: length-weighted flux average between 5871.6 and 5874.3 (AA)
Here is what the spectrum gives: 38.3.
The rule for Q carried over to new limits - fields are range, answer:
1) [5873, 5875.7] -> 38.6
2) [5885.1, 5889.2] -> 33.4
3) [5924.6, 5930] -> 34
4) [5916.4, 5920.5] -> 36.8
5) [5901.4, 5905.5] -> 35.1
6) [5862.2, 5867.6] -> 32.2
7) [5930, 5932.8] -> 36.9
